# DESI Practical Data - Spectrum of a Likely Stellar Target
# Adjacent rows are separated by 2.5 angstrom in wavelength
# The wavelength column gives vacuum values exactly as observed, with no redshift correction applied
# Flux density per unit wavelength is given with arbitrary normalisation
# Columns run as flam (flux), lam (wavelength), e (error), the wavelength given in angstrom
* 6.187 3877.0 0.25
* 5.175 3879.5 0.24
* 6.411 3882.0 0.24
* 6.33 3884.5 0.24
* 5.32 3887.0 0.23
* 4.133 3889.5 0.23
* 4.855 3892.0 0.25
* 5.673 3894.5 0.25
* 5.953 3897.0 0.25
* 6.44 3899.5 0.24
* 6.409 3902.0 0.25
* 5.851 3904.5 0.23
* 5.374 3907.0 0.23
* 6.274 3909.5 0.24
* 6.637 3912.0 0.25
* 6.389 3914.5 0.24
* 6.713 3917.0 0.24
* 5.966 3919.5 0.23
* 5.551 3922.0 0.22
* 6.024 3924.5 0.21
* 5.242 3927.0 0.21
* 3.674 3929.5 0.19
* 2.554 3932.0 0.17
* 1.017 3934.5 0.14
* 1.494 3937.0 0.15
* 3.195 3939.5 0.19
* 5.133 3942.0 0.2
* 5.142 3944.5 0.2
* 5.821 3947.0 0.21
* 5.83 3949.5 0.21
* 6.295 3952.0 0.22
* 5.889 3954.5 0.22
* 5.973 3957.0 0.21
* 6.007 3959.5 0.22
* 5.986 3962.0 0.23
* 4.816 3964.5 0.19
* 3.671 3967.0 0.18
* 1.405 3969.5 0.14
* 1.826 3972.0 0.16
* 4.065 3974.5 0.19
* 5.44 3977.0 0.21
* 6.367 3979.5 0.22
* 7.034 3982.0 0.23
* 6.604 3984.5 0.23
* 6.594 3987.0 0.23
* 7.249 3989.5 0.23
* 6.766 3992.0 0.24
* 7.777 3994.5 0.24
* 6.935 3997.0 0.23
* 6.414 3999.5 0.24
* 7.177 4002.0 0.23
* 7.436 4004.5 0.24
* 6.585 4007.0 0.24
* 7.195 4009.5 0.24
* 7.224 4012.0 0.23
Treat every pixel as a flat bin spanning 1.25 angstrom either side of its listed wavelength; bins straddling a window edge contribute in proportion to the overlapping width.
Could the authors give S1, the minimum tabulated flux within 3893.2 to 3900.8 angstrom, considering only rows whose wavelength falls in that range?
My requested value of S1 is 5.673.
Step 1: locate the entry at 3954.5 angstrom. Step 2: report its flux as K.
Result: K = 5.889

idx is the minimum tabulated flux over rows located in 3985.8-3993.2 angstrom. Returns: 6.594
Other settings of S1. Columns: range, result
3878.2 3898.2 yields 4.133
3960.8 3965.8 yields 4.816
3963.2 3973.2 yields 1.405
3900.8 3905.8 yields 5.851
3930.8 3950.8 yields 1.017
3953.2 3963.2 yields 5.889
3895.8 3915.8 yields 5.374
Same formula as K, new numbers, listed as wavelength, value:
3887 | 5.32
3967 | 3.671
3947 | 5.821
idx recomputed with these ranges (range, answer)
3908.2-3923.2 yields 5.551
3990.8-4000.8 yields 6.414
